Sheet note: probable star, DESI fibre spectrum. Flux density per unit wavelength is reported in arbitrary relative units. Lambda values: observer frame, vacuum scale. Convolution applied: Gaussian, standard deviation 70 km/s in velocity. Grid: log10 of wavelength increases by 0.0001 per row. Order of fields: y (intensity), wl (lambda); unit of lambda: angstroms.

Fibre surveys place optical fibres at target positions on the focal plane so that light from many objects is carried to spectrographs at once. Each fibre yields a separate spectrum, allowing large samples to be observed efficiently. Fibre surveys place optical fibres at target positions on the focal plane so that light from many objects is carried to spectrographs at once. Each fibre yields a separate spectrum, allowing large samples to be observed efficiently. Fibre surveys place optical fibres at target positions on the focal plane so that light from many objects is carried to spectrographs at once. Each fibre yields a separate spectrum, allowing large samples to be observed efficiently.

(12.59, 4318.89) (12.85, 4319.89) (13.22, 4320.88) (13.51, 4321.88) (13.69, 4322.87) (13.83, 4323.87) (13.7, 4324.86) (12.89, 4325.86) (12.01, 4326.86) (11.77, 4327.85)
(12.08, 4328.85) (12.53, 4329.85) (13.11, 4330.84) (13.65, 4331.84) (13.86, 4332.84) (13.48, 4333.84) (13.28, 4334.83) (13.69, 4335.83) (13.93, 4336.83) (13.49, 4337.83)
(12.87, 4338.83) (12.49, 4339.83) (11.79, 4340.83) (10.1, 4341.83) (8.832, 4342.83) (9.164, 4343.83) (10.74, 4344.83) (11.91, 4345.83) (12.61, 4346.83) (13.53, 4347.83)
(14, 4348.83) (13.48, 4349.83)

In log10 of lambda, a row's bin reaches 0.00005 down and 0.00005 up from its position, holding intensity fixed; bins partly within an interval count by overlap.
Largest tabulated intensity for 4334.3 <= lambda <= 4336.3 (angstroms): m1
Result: 13.69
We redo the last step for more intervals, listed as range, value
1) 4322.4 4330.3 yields 13.83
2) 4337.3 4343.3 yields 13.49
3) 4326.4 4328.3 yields 12.01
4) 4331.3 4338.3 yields 13.93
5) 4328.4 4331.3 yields 13.11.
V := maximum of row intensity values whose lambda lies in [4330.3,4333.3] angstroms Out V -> 13.86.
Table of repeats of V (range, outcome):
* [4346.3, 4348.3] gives 13.53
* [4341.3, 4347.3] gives 12.61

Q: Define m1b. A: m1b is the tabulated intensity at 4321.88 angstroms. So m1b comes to 13.51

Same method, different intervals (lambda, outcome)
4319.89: 12.85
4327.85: 11.77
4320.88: 13.22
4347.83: 13.53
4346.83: 12.61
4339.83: 12.49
